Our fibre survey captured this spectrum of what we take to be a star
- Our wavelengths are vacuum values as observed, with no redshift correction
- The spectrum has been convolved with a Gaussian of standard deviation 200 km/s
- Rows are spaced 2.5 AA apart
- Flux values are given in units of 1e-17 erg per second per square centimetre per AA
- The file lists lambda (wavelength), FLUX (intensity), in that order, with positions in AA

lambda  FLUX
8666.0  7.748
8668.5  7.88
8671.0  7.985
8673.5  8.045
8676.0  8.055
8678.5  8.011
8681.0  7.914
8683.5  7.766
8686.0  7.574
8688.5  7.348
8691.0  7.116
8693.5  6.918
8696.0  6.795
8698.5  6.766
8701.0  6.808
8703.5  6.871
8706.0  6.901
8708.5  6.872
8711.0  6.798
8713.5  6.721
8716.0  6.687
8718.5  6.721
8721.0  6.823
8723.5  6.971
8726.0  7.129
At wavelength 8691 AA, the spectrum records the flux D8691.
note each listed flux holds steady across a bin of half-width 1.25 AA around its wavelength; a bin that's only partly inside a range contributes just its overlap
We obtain 7.116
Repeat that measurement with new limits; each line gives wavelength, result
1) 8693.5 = 6.918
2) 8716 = 6.687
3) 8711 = 6.798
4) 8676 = 8.055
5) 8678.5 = 8.011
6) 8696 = 6.795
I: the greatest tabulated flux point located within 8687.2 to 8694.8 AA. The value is 7.348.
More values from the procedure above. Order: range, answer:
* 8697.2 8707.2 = 6.901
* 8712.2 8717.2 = 6.721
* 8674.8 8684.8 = 8.055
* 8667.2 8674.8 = 8.045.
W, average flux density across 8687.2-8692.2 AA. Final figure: 7.24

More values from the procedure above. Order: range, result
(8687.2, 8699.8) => 6.99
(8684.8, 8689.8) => 7.46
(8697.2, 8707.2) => 6.84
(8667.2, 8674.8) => 7.97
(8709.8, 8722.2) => 6.75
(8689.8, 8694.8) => 7.01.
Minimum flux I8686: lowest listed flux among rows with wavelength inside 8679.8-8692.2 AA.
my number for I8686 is 7.116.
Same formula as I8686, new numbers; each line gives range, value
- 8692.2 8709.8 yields 6.766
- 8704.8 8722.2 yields 6.687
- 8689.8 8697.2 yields 6.795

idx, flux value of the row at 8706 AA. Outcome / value 6.901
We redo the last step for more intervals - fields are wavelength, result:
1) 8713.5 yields 6.721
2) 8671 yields 7.985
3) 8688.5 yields 7.348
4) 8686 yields 7.574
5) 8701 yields 6.808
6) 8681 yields 7.914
